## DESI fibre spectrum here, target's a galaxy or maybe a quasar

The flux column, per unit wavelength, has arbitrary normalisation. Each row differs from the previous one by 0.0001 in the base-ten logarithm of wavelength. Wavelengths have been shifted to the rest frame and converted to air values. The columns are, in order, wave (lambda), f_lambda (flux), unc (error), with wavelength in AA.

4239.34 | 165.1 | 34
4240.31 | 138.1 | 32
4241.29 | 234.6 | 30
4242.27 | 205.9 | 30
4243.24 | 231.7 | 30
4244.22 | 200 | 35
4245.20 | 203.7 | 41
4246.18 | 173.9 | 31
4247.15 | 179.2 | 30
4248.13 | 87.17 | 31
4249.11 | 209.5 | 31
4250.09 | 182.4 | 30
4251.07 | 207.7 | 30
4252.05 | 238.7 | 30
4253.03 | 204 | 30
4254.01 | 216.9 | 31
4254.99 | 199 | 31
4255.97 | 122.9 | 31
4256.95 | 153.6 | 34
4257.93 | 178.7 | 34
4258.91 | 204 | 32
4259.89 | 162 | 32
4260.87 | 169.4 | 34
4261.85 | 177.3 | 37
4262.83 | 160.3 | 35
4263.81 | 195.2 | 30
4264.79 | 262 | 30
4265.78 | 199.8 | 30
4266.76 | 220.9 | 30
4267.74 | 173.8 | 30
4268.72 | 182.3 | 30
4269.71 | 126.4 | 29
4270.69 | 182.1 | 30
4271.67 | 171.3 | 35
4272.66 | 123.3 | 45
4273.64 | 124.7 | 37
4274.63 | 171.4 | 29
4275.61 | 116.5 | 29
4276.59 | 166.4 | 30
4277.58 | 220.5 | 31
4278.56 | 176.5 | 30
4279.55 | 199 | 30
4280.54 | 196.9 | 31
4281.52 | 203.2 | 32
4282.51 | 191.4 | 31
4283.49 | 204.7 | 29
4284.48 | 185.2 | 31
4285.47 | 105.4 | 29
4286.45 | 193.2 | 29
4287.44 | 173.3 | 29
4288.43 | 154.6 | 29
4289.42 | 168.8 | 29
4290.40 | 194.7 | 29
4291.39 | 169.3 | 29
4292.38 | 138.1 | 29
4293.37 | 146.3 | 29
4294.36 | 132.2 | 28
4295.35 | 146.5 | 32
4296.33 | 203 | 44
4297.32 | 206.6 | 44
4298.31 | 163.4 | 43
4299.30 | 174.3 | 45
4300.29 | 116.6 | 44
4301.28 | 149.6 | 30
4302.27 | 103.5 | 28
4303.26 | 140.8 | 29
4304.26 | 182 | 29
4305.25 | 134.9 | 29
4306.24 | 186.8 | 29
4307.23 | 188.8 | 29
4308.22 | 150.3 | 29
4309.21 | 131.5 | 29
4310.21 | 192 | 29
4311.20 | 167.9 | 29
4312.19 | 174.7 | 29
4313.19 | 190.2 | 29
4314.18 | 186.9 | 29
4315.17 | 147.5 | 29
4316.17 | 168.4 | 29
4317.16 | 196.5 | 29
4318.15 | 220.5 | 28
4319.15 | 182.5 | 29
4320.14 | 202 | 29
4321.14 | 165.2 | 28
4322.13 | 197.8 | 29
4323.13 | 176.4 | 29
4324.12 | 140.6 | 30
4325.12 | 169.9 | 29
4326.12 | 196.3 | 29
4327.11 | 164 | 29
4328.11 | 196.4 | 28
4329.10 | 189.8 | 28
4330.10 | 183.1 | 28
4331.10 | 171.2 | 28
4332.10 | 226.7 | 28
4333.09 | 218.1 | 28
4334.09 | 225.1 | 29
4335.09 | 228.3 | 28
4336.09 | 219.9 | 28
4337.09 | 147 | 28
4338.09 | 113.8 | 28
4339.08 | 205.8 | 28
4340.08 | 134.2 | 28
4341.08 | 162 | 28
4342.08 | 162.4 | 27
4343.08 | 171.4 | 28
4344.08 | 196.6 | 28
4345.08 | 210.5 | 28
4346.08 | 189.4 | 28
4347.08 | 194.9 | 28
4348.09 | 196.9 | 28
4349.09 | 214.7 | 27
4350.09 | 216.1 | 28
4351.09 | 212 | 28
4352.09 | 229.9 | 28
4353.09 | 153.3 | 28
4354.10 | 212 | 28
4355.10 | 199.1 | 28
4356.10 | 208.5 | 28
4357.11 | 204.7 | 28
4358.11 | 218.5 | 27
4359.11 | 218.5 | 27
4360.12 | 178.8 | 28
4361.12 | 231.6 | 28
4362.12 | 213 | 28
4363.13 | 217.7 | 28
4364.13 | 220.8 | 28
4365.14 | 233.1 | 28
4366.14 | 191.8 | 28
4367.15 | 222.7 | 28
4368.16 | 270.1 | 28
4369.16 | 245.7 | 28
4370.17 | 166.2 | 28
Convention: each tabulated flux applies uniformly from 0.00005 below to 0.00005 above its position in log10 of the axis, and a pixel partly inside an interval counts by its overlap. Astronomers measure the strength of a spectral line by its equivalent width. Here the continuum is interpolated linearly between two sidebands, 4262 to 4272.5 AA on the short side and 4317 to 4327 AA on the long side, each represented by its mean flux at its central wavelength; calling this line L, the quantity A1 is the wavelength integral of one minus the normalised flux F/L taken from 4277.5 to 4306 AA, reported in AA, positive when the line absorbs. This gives 2.6 AA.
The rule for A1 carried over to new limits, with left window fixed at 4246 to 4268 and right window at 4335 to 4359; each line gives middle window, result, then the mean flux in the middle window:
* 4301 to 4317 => 2.2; 163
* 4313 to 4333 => 0.6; 184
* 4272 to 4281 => 1.0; 166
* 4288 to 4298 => 1.2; 166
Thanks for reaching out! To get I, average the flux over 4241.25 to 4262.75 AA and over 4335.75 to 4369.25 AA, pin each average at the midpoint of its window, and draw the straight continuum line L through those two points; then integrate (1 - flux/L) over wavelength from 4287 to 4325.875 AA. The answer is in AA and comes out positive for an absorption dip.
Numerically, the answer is 5.2 AA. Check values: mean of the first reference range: 187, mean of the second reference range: 200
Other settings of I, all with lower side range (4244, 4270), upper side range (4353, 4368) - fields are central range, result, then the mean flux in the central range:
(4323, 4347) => 2.5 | 184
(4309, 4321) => 1.1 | 181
